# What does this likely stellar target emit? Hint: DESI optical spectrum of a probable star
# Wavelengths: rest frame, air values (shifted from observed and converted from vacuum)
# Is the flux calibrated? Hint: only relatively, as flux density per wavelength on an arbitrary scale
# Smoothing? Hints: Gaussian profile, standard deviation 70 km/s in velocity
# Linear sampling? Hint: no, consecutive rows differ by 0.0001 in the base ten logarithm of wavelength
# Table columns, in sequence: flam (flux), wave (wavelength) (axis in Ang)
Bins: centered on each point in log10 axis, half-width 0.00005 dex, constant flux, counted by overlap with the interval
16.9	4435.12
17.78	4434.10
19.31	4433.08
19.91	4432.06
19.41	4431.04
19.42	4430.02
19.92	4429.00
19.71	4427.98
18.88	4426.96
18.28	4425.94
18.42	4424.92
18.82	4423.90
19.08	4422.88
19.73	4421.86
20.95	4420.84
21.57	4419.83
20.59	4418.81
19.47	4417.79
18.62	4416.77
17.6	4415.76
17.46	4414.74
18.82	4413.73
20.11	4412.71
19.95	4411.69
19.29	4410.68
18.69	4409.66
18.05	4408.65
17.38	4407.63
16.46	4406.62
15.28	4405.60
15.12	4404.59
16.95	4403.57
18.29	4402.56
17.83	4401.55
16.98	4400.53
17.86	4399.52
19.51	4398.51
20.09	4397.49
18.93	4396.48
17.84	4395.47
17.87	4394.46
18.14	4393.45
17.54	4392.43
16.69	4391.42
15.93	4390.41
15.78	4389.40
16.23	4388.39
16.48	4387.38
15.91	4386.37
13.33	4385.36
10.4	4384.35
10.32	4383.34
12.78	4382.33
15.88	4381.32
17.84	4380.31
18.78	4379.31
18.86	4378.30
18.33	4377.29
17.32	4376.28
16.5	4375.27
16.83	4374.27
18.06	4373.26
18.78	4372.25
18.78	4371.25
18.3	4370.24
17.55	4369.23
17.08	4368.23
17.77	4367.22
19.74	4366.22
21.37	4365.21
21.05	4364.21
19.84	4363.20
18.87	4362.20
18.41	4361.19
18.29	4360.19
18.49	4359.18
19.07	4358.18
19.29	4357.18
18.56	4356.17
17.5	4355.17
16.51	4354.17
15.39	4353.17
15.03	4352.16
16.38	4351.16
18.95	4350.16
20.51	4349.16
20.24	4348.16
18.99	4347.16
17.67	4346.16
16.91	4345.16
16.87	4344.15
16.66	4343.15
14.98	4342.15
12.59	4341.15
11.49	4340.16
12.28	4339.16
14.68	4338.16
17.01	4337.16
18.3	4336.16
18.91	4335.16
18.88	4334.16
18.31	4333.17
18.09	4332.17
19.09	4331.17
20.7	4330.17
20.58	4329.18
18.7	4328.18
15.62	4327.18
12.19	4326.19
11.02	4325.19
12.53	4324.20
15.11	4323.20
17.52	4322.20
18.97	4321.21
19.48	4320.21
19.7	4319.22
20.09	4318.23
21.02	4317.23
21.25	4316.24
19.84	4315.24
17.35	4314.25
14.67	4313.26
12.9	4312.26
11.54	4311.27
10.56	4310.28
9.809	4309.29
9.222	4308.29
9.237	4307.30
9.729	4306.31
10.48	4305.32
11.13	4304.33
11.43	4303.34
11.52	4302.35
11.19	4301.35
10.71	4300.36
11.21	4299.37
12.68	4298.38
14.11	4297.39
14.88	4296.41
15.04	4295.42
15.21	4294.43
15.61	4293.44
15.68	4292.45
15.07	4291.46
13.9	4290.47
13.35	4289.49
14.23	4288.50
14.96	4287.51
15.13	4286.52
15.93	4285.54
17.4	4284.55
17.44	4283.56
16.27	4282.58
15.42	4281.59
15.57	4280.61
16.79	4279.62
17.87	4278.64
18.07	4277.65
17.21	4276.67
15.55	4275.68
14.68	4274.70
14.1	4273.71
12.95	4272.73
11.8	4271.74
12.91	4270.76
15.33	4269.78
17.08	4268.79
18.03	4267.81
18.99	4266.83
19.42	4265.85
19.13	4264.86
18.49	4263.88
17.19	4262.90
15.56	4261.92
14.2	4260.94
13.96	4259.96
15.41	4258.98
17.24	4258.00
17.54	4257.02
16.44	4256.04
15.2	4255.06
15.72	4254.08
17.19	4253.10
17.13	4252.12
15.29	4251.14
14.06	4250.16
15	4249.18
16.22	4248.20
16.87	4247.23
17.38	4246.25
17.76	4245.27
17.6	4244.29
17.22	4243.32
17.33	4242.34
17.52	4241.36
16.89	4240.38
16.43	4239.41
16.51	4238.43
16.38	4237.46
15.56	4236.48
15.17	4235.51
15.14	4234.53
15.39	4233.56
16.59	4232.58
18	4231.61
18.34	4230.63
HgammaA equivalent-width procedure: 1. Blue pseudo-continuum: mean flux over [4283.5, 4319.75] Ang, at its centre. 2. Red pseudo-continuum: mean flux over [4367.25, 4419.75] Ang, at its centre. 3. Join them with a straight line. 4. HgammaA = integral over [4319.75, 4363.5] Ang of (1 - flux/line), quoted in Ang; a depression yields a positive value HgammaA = -4.5 Ang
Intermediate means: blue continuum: 14.2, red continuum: 17.4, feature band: 17.2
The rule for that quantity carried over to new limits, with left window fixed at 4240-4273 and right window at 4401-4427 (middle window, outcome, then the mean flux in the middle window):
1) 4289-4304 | 3.1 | 13.4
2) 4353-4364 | -0.4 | 18.4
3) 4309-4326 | 1.1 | 16.1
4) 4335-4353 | 1.1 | 16.5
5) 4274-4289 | 0.5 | 16.1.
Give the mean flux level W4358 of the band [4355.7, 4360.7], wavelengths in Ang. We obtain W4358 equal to 18.7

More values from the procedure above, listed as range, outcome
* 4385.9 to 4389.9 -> 16.1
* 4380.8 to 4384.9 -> 12.4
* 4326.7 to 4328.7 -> 17.1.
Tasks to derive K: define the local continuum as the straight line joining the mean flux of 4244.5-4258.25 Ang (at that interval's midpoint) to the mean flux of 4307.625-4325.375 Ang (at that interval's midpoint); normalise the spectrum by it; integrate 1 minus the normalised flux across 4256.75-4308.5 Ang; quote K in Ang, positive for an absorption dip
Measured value 4.1 Ang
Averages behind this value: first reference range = 16.4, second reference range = 15.7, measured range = 14.8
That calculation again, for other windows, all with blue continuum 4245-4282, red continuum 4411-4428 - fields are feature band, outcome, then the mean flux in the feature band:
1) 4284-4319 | 6.1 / 14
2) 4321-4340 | 0.9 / 16.6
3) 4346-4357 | 0.1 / 17.8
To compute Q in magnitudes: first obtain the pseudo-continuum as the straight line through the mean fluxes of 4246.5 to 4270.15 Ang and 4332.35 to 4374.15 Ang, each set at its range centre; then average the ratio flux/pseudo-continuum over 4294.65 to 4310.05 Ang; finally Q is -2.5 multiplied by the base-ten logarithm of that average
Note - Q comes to 0.42 mag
